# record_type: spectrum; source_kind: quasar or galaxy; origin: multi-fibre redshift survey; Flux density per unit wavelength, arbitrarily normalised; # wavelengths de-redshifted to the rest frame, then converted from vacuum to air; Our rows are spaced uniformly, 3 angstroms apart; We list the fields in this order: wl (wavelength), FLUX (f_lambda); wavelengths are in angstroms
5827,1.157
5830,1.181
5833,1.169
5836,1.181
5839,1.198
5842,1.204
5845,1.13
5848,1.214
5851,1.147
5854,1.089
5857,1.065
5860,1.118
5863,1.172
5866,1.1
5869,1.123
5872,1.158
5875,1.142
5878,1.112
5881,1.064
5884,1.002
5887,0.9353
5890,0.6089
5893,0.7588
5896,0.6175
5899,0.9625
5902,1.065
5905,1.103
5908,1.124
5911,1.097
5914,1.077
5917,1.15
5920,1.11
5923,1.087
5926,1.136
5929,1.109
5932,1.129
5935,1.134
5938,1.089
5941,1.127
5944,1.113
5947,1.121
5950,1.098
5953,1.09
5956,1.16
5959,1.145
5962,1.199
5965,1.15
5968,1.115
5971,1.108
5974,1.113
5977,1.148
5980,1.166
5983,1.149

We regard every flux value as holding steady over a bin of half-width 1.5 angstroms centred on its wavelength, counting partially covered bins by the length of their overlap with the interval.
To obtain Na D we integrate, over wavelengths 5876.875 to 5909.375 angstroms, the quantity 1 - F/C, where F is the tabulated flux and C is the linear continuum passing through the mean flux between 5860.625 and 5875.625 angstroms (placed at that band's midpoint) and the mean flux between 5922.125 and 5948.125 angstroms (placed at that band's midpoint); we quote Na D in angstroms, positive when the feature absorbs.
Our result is 5.5 angstroms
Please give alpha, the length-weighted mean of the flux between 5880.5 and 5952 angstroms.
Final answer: 1.03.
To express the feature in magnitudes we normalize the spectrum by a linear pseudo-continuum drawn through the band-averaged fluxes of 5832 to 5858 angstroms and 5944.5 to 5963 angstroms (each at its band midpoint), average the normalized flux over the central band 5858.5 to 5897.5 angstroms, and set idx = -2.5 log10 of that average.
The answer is 0.16 mag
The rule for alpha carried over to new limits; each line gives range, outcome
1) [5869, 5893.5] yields 0.991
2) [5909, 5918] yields 1.11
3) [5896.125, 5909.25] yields 1.02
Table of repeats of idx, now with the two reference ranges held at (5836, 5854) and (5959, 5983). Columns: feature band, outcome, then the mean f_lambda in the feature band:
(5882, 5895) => 0.37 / 0.827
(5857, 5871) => 0.04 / 1.12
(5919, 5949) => 0.03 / 1.12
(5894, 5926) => 0.12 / 1.04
